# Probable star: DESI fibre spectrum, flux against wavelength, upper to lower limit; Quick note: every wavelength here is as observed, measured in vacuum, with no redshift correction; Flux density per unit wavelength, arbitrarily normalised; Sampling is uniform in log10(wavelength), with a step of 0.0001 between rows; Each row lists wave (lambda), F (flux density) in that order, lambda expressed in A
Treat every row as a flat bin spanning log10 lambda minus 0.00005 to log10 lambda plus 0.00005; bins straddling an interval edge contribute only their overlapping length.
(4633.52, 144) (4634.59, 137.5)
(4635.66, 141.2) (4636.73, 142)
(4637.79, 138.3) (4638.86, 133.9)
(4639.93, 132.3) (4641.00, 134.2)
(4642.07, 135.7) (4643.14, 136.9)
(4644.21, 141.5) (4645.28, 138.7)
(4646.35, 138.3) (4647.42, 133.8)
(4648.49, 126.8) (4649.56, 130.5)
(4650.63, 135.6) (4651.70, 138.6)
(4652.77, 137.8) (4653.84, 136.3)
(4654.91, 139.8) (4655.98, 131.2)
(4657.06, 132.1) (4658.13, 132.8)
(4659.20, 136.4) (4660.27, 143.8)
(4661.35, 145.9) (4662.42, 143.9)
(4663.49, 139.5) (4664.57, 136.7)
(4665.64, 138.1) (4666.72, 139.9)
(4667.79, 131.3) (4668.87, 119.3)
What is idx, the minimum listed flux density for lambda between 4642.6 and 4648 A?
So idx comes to 133.8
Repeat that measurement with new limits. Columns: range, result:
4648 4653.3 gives 126.8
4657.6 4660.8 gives 132.8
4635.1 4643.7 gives 132.3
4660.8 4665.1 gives 136.7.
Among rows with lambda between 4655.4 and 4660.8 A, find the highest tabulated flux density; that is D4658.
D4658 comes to 143.8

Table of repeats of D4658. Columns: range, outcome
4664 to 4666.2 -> 138.1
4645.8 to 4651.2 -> 138.3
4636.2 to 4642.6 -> 142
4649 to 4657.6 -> 139.8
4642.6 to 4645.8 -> 141.5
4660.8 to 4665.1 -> 145.9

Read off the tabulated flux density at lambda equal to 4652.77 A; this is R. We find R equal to 137.8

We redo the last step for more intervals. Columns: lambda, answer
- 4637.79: 138.3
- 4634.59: 137.5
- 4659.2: 136.4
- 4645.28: 138.7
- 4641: 134.2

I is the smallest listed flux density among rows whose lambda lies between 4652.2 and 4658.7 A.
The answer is 131.2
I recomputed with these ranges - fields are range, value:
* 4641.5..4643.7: 135.7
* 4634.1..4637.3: 137.5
